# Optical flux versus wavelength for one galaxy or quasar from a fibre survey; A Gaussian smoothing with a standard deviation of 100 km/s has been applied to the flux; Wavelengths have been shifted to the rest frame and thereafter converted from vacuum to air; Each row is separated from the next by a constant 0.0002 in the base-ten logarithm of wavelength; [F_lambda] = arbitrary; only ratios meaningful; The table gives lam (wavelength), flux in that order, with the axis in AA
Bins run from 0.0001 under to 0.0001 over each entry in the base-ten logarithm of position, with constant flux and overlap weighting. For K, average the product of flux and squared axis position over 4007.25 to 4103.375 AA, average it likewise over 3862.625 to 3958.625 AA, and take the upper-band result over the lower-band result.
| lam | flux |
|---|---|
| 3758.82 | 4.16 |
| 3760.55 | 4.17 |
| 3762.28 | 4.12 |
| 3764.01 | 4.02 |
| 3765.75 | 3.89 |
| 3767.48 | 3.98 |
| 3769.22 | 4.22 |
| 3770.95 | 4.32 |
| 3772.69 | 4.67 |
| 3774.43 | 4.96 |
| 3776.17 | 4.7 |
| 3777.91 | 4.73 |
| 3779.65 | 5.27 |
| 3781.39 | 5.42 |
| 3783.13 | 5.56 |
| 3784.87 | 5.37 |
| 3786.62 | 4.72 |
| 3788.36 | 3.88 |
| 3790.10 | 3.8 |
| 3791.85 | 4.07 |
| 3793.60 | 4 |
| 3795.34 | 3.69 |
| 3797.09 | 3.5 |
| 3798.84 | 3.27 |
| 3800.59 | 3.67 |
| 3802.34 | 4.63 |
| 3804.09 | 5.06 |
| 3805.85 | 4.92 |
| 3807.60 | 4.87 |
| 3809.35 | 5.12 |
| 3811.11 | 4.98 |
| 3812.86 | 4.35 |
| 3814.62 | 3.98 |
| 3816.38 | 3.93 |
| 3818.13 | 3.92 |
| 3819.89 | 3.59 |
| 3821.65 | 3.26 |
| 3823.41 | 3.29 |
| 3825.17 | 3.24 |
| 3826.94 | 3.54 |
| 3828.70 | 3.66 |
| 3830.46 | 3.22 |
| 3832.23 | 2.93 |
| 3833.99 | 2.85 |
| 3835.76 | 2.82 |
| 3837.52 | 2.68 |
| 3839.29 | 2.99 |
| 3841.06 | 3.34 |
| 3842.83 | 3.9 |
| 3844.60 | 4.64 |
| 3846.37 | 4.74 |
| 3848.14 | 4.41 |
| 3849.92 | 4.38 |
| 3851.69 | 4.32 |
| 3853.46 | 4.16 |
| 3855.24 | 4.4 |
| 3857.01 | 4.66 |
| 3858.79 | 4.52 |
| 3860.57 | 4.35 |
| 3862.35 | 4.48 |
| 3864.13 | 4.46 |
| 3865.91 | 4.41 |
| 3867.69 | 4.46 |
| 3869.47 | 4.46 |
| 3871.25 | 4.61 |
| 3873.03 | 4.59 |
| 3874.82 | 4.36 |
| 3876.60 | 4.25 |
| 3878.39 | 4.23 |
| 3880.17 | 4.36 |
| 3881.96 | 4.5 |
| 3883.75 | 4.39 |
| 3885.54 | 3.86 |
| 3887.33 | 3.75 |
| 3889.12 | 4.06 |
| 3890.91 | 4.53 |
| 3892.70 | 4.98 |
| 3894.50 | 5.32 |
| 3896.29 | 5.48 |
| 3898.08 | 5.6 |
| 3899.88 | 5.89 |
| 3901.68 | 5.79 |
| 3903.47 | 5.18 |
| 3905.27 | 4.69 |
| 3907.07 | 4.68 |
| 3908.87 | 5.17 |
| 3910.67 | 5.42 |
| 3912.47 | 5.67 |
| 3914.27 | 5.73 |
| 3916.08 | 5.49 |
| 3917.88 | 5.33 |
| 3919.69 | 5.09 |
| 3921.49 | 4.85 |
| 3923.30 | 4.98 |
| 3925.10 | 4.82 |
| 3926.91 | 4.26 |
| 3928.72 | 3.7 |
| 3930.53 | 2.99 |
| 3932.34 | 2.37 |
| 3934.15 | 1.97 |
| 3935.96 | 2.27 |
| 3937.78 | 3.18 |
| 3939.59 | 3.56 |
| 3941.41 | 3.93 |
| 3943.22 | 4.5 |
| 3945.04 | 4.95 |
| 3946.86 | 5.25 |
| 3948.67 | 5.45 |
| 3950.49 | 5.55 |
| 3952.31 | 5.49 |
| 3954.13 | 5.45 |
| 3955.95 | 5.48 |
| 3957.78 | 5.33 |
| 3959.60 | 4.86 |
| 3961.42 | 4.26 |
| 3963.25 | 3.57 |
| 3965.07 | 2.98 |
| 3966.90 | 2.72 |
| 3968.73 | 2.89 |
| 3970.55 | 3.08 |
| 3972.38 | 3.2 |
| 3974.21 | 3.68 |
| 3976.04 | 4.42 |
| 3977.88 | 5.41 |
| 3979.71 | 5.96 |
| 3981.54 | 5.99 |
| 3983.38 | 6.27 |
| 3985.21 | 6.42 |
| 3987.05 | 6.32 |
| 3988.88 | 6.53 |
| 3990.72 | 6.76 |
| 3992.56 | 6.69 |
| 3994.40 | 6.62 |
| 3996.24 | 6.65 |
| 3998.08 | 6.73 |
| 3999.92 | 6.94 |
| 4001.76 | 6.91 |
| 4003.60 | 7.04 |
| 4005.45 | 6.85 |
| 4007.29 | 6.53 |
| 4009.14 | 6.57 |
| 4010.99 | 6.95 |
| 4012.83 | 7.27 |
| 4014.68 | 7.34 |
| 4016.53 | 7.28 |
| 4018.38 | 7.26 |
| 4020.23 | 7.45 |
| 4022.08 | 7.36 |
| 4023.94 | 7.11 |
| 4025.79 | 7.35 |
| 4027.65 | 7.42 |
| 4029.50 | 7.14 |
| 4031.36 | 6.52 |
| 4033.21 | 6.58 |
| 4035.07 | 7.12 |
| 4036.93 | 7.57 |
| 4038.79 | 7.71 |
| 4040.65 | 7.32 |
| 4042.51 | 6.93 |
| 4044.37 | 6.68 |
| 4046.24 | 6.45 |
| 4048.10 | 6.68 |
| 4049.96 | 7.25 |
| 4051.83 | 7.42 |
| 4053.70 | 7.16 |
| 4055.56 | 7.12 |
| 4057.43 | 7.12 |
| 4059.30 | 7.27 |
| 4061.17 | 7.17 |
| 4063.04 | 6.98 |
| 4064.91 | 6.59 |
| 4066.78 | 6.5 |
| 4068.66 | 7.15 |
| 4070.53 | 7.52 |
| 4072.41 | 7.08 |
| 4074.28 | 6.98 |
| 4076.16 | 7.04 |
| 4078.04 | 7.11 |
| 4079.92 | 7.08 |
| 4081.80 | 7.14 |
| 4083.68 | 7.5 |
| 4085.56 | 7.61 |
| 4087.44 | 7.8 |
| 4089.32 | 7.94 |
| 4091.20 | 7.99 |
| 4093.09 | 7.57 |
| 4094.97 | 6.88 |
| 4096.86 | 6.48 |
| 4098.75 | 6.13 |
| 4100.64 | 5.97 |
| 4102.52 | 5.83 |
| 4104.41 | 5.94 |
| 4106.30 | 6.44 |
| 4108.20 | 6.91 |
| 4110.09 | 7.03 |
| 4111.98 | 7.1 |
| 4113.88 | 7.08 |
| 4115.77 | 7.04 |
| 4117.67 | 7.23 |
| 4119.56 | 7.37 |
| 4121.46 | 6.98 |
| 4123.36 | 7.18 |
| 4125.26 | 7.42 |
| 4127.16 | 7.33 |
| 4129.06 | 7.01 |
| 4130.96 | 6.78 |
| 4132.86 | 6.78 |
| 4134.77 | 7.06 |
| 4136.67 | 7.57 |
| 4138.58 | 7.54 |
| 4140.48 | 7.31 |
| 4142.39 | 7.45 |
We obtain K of 1.65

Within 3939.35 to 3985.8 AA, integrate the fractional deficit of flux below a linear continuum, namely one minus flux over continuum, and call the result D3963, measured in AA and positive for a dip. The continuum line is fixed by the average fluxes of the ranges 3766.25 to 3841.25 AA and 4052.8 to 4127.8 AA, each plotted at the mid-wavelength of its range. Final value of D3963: 8.7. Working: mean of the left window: 4.07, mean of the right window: 7.04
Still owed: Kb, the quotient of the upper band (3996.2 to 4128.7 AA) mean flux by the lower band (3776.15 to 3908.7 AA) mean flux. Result 1.64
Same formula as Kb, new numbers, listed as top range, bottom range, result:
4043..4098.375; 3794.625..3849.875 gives 1.86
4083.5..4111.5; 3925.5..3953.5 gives 1.73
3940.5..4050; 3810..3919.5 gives 1.38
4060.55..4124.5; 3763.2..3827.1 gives 1.63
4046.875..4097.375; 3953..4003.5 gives 1.36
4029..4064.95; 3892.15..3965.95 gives 1.51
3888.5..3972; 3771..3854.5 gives 1.10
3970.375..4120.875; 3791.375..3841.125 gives 1.80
